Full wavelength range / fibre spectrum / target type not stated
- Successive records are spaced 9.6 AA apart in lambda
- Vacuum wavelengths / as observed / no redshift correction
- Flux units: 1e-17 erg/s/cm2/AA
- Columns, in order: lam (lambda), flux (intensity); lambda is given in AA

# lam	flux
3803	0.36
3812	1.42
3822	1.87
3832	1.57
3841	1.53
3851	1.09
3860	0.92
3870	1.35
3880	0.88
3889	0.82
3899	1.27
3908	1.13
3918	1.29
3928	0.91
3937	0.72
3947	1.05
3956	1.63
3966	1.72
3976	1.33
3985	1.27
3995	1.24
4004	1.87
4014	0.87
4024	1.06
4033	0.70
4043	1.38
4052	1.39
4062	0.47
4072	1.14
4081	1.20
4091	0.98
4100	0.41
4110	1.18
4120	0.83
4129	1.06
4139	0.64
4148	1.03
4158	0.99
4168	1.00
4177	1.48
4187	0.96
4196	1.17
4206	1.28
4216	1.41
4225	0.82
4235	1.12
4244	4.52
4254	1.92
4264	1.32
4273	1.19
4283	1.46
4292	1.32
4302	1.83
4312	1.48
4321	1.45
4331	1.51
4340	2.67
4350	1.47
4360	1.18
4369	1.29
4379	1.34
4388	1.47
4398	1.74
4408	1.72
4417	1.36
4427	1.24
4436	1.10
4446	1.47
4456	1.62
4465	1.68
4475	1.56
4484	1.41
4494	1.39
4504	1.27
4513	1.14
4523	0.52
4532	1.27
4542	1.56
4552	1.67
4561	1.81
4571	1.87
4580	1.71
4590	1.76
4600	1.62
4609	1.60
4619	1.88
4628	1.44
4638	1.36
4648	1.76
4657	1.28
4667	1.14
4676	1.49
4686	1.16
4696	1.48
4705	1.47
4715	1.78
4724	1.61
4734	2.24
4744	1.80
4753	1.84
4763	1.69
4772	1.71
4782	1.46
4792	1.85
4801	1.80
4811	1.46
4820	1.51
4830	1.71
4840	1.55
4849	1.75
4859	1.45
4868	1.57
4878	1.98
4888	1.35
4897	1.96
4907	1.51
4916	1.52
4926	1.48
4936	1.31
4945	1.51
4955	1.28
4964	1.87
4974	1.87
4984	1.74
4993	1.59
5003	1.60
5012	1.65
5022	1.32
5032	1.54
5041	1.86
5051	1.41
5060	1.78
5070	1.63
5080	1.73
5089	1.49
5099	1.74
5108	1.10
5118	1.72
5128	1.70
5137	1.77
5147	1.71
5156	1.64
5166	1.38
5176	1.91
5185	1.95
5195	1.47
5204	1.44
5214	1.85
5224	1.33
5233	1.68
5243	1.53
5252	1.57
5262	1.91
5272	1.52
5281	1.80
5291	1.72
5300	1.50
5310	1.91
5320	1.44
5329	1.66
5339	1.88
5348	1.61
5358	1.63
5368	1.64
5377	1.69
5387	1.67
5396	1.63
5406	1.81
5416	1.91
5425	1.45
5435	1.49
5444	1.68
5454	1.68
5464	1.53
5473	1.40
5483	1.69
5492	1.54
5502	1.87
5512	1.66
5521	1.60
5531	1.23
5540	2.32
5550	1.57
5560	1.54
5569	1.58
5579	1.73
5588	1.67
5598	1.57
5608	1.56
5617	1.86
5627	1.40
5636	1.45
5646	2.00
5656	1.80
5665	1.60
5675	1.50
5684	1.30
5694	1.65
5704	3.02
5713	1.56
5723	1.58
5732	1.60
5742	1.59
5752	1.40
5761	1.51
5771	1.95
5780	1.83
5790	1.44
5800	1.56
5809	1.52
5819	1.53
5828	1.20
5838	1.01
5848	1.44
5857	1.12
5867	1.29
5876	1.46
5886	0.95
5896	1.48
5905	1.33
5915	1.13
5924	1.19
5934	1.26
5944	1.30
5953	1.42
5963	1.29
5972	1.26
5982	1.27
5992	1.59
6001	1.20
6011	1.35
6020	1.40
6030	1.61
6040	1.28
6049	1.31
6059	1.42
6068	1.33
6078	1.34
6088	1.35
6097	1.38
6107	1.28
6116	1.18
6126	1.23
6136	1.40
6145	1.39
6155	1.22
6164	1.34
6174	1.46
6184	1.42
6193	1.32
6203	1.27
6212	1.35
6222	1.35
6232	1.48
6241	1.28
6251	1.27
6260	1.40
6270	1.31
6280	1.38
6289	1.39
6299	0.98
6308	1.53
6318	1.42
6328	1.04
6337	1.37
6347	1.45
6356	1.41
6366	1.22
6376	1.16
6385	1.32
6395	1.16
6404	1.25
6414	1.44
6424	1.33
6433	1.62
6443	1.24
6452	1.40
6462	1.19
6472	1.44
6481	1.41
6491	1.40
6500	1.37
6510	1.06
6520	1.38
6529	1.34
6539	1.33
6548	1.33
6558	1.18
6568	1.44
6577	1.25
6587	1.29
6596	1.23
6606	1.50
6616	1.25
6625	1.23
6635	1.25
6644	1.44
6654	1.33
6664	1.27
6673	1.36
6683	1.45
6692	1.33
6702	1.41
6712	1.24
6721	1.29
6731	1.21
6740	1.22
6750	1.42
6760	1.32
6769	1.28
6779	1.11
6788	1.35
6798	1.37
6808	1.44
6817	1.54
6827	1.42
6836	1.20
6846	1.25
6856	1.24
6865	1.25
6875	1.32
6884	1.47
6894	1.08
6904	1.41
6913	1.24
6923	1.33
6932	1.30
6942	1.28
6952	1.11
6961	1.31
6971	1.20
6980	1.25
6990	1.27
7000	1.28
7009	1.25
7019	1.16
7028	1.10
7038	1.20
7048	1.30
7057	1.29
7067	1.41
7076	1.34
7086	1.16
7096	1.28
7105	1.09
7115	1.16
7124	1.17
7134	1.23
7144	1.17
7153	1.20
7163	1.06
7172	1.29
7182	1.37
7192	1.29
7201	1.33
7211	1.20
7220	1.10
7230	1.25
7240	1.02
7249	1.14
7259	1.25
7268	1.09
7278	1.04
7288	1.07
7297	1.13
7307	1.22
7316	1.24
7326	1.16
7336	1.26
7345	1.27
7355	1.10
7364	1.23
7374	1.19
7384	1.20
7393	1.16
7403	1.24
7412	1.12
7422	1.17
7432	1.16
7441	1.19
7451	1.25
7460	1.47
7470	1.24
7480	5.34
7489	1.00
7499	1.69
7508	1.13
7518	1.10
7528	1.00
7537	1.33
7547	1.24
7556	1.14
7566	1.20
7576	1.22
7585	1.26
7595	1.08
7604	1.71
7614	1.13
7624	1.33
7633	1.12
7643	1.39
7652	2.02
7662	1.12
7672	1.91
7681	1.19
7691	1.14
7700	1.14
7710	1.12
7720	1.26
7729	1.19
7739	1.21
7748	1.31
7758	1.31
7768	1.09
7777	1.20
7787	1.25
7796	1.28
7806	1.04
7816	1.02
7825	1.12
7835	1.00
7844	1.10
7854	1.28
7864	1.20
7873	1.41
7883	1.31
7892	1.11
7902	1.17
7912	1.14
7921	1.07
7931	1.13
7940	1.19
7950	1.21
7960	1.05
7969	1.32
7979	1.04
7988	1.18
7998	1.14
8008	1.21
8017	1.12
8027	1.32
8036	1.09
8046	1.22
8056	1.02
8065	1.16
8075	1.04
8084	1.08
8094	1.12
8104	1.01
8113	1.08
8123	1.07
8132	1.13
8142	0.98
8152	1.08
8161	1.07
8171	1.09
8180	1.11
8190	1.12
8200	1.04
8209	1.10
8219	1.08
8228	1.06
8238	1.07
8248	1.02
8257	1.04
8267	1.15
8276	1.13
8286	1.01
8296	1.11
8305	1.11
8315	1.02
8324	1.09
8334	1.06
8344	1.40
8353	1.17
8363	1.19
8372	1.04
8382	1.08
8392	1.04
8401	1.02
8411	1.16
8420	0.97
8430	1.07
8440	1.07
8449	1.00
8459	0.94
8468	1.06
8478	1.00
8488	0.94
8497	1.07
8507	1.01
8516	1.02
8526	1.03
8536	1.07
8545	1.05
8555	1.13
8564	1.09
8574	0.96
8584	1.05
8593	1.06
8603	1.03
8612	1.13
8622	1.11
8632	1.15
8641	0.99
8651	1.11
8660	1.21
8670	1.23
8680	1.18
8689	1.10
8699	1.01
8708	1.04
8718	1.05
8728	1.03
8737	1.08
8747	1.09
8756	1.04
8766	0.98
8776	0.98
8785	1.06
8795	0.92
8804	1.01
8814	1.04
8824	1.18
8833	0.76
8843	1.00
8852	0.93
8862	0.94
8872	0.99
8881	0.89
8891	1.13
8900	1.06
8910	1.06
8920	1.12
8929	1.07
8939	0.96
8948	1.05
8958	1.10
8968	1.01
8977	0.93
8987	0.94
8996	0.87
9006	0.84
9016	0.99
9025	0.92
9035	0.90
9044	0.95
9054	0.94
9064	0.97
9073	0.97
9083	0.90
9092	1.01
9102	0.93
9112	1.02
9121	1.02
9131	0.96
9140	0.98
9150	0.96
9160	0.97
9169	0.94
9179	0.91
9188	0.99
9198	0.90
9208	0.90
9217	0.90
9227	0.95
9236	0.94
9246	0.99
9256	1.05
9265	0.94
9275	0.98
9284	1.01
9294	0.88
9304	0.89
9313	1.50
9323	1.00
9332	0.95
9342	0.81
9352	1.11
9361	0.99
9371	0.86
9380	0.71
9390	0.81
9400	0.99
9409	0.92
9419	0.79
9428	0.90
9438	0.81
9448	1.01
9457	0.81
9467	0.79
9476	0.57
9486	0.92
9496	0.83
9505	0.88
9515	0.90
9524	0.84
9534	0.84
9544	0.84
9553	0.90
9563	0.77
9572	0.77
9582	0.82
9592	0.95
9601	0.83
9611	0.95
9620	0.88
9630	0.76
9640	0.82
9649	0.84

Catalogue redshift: 0.14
